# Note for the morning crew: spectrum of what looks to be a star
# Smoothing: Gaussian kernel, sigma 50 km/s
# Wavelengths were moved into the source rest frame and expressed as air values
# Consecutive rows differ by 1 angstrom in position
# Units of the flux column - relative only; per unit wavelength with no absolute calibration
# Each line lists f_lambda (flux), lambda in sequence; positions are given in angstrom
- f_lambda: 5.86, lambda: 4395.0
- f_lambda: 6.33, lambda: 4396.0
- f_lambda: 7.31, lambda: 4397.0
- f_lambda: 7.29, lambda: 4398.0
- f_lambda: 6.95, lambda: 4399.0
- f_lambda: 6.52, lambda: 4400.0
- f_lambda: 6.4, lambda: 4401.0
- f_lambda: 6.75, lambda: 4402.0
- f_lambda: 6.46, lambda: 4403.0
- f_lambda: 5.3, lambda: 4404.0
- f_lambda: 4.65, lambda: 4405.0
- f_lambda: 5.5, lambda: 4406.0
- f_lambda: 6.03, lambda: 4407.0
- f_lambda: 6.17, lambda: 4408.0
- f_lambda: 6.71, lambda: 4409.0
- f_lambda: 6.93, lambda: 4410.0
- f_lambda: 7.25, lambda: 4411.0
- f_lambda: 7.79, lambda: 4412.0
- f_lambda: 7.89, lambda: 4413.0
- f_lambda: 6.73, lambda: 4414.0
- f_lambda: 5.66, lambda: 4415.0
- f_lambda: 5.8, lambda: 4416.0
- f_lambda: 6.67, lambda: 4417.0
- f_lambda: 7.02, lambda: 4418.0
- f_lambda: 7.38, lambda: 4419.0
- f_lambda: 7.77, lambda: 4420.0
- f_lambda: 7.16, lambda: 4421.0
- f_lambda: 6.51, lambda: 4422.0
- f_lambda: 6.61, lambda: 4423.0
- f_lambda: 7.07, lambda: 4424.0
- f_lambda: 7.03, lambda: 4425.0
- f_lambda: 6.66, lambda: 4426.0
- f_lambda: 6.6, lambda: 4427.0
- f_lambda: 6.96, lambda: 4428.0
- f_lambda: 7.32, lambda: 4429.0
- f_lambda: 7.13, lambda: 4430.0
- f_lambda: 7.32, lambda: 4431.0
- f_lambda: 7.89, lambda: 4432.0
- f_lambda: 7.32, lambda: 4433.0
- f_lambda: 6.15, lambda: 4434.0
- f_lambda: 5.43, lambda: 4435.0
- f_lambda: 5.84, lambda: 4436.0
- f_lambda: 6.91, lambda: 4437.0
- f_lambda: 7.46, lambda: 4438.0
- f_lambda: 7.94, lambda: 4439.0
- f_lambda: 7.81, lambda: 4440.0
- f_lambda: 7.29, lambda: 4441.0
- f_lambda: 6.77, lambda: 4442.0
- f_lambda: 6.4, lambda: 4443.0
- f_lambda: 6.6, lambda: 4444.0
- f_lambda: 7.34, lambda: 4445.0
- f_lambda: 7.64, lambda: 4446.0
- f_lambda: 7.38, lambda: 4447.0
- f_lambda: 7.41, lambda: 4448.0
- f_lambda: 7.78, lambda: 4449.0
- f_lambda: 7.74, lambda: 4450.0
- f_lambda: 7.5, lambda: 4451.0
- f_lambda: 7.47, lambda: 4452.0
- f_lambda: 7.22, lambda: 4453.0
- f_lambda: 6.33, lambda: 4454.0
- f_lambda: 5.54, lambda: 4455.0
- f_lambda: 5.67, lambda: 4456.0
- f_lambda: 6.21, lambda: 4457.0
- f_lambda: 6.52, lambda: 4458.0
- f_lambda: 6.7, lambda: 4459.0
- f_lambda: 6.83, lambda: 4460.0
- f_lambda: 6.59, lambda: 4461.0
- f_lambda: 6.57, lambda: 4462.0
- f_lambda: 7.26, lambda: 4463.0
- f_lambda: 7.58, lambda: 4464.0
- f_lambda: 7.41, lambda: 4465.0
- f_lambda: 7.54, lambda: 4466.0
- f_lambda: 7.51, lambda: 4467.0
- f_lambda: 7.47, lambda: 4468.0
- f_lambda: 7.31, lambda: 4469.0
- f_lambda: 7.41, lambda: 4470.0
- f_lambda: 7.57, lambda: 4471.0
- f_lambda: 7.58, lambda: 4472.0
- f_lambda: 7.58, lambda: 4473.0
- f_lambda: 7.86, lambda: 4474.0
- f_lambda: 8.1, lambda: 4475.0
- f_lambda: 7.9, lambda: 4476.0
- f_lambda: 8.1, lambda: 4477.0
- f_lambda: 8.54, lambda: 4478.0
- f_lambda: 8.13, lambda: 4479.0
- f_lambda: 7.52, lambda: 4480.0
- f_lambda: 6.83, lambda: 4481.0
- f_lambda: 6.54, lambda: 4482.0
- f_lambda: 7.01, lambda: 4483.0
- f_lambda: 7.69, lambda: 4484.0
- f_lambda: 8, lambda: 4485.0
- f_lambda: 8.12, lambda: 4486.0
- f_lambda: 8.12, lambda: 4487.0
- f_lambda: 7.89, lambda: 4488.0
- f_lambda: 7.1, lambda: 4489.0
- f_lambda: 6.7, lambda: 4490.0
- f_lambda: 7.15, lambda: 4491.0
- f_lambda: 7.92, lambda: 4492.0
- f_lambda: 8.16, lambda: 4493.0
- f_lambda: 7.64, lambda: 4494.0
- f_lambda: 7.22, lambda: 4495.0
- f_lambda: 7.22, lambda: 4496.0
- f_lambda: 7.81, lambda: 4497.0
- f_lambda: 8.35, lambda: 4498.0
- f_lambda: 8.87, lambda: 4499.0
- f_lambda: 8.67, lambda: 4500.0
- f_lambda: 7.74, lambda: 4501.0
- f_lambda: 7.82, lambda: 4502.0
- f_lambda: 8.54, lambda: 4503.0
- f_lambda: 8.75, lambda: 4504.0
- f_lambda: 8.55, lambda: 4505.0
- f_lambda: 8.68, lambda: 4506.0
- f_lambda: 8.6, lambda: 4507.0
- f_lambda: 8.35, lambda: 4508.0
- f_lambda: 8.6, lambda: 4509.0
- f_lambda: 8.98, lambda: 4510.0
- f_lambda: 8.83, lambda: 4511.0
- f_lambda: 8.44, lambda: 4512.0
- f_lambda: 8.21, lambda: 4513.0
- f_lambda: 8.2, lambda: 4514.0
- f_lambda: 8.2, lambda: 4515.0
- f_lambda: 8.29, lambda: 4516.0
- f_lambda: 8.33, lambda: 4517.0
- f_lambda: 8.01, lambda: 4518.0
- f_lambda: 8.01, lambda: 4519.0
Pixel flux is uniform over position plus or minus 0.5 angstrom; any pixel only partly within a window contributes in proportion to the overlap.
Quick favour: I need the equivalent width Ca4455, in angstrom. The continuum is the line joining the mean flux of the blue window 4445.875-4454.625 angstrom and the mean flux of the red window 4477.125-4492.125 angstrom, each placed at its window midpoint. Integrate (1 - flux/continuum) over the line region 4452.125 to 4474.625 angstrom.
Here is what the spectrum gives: 1.2 angstrom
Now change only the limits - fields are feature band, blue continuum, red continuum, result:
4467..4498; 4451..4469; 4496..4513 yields 0.1 angstrom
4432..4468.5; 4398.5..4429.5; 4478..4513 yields 1.2 angstrom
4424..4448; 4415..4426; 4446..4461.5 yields -0.6 angstrom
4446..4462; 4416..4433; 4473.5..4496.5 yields 1.0 angstrom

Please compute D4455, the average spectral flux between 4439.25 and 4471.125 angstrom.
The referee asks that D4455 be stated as 7.08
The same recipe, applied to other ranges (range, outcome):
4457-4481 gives 7.42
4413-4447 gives 6.94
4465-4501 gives 7.69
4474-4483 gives 7.68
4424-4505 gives 7.35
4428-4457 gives 7.01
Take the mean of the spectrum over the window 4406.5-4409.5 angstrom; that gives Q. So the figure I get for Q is 6.3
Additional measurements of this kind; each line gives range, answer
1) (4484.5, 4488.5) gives 8.03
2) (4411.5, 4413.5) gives 7.84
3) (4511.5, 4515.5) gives 8.26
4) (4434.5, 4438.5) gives 6.41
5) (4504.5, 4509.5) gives 8.56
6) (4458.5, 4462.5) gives 6.67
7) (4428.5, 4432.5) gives 7.42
